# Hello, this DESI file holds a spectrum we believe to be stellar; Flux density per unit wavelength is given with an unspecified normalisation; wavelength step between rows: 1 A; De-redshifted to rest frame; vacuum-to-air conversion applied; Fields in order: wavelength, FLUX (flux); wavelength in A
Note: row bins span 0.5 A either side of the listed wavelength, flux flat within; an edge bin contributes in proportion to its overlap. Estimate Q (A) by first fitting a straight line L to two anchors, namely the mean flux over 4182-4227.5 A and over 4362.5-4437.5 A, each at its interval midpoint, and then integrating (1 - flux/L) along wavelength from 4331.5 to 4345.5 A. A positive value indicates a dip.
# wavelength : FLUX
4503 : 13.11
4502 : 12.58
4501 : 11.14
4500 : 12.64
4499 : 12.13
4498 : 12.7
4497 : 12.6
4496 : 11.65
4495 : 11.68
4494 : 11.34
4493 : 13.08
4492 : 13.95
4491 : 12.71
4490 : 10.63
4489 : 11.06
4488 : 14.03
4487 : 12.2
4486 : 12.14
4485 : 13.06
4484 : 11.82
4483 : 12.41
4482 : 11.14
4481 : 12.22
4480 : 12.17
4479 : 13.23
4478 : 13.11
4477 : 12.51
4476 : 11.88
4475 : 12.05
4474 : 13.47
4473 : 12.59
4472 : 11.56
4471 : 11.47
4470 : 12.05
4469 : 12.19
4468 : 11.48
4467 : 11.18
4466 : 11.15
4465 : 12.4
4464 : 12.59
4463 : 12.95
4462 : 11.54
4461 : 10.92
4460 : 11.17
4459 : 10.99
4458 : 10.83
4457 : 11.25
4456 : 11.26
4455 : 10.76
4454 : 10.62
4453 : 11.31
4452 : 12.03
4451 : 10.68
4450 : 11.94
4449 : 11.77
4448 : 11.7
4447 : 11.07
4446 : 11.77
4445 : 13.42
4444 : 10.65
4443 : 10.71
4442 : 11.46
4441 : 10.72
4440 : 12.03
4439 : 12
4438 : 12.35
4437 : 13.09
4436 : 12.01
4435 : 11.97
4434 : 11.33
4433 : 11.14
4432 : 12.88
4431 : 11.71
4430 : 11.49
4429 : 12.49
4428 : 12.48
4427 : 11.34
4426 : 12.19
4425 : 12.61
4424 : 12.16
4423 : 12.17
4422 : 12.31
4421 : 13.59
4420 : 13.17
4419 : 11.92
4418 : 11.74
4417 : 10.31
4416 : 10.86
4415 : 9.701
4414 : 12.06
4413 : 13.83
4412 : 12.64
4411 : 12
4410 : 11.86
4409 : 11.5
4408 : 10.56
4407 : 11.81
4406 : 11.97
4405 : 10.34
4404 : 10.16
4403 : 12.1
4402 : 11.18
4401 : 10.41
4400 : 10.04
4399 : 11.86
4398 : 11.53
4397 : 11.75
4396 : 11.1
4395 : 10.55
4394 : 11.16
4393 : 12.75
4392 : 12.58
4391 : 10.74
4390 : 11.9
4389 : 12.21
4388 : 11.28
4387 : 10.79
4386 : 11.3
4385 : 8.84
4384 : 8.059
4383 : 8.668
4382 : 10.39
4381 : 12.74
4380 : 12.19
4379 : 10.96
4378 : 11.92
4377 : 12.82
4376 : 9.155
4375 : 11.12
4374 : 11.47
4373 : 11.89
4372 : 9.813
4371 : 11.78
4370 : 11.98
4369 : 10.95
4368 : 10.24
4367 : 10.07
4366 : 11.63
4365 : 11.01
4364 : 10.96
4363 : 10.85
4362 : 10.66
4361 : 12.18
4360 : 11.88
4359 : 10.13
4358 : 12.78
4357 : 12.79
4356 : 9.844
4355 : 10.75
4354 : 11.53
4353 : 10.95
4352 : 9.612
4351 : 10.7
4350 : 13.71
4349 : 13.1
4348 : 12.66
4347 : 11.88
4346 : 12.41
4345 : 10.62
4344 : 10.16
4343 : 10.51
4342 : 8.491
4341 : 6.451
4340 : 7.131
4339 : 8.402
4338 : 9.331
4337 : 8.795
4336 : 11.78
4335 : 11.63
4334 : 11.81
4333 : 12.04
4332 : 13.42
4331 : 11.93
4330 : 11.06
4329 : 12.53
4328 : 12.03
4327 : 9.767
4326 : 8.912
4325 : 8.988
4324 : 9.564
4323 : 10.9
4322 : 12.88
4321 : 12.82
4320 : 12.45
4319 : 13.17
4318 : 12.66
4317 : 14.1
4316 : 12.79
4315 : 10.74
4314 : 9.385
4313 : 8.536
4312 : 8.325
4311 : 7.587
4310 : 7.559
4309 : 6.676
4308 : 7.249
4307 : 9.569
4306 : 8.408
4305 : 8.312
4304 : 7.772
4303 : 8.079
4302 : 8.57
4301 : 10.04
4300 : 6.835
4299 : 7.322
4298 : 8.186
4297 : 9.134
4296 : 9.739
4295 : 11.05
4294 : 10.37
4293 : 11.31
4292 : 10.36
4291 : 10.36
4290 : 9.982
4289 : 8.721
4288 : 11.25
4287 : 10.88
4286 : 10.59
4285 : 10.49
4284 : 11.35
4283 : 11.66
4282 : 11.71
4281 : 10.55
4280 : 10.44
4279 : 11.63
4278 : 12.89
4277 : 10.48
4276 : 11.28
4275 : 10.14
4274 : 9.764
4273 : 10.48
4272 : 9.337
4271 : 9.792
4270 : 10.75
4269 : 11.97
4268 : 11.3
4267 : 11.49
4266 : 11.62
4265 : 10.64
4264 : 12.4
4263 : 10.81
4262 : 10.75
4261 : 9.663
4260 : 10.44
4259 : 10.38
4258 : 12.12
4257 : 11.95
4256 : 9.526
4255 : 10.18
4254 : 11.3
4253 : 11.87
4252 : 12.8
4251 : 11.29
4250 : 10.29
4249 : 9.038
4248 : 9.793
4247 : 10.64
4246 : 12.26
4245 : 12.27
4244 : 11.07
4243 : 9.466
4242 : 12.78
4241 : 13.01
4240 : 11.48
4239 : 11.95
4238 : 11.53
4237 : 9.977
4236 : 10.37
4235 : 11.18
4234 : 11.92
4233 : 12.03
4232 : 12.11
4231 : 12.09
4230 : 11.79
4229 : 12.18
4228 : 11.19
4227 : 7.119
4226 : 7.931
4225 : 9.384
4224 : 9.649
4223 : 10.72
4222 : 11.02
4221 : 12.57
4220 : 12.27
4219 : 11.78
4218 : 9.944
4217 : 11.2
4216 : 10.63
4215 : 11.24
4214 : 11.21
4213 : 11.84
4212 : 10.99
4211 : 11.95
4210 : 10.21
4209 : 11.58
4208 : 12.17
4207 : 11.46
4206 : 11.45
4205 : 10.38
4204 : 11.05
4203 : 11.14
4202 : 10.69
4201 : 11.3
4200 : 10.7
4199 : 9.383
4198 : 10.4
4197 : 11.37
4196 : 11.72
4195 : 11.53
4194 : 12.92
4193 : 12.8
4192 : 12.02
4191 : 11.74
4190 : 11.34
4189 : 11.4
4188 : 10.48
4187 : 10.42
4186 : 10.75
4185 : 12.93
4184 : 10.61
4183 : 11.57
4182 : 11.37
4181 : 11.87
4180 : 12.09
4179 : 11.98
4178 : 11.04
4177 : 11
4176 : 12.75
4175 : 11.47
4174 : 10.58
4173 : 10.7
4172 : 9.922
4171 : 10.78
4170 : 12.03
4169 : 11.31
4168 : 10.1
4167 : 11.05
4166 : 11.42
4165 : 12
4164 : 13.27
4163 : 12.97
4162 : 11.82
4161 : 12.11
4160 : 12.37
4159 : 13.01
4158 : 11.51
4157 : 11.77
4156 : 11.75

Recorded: 1.58 A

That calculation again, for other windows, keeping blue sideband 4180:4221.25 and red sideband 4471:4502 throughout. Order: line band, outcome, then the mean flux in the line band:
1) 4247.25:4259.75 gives 0.70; 10.9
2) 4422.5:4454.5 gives 0.89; 11.8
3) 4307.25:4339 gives 2.96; 10.6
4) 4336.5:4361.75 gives 2.47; 10.7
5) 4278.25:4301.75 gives 2.91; 10.2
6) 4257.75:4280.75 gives 1.36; 10.9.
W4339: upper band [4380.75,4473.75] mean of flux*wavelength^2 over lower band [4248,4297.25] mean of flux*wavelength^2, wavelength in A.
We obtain 1.2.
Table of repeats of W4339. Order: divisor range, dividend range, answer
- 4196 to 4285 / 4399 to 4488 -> 1.18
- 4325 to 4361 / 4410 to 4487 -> 1.14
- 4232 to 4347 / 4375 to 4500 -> 1.19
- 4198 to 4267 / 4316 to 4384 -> 1.06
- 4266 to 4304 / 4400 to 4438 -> 1.22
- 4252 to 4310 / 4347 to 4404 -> 1.15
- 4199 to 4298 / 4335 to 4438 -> 1.10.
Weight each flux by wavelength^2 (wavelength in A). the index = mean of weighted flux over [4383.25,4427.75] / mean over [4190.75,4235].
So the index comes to 1.1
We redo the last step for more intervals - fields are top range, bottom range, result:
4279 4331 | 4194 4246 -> 0.94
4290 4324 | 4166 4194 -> 0.92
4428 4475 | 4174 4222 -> 1.16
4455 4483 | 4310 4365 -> 1.16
